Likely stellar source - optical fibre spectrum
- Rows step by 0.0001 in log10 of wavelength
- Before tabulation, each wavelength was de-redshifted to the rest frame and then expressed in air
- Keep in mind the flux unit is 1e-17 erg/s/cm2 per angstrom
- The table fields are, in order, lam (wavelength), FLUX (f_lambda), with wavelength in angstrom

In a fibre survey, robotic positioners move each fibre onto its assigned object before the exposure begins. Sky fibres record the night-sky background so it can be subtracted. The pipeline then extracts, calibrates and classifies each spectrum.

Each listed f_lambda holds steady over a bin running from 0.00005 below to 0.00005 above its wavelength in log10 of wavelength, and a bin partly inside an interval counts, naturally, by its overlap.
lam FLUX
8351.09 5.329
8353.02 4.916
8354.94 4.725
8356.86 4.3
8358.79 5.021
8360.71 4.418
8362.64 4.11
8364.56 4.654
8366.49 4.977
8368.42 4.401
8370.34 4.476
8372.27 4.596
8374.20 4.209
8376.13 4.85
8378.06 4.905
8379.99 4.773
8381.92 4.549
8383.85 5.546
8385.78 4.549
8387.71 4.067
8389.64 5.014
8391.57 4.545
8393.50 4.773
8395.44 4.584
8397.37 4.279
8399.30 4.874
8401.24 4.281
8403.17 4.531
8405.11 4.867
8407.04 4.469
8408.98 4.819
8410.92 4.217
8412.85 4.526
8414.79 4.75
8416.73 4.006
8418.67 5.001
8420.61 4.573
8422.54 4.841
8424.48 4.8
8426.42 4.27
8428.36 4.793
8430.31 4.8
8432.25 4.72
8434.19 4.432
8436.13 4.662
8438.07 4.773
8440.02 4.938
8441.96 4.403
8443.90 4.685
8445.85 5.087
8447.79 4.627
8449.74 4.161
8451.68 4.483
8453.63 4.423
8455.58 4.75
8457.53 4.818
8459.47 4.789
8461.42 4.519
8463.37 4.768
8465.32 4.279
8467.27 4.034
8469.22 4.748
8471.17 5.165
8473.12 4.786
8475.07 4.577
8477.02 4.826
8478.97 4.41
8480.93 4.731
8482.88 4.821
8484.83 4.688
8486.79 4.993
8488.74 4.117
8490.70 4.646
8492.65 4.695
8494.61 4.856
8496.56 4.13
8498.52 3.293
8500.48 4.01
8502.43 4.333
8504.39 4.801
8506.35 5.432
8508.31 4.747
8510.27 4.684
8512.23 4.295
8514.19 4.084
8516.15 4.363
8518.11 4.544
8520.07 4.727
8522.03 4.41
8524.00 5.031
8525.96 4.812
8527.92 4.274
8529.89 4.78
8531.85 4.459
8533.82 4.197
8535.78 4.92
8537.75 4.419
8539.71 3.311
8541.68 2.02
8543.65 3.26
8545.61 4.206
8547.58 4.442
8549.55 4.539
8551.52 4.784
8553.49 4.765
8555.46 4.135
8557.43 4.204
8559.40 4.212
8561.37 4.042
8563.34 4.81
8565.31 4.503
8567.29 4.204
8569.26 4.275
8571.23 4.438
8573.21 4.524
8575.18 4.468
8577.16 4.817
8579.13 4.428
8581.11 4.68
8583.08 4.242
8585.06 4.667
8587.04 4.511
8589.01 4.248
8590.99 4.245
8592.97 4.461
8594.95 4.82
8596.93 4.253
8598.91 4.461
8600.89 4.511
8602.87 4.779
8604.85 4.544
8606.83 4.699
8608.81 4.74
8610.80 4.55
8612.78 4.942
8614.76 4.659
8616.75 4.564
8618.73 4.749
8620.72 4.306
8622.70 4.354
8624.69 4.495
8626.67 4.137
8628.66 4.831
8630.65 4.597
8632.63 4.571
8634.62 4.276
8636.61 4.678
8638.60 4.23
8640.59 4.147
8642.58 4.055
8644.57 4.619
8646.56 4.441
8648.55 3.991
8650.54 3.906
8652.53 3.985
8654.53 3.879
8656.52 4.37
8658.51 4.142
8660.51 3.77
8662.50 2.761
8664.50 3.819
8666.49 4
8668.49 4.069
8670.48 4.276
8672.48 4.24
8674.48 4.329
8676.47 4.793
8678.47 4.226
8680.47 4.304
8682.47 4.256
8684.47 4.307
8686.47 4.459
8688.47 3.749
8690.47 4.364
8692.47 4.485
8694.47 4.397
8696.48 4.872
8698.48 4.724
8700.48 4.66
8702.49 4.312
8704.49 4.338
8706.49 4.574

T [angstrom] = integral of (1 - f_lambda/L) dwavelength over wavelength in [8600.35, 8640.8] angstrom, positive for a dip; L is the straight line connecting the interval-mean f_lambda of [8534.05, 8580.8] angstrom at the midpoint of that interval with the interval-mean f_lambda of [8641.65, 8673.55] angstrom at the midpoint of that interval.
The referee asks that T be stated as -4.3 angstrom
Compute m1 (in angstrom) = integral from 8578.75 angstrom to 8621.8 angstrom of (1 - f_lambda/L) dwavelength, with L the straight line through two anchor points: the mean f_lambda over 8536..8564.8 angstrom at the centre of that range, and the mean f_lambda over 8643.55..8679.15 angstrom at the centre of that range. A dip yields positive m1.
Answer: -4.7 angstrom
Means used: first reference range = 4.11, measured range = 4.55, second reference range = 4.09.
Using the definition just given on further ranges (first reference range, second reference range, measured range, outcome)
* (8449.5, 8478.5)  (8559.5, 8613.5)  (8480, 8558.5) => 2.9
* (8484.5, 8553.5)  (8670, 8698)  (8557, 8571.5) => 0.1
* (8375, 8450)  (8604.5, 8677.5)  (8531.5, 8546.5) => 2.2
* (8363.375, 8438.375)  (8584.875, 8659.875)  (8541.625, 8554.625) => 1.0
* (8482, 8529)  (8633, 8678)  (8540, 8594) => 1.0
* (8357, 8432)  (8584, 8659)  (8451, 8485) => -0.6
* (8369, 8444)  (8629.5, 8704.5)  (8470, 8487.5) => -1.0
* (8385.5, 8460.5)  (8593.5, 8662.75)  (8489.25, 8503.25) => 0.8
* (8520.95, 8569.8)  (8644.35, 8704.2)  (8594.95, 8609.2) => -1.1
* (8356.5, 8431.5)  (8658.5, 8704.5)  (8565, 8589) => -0.5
